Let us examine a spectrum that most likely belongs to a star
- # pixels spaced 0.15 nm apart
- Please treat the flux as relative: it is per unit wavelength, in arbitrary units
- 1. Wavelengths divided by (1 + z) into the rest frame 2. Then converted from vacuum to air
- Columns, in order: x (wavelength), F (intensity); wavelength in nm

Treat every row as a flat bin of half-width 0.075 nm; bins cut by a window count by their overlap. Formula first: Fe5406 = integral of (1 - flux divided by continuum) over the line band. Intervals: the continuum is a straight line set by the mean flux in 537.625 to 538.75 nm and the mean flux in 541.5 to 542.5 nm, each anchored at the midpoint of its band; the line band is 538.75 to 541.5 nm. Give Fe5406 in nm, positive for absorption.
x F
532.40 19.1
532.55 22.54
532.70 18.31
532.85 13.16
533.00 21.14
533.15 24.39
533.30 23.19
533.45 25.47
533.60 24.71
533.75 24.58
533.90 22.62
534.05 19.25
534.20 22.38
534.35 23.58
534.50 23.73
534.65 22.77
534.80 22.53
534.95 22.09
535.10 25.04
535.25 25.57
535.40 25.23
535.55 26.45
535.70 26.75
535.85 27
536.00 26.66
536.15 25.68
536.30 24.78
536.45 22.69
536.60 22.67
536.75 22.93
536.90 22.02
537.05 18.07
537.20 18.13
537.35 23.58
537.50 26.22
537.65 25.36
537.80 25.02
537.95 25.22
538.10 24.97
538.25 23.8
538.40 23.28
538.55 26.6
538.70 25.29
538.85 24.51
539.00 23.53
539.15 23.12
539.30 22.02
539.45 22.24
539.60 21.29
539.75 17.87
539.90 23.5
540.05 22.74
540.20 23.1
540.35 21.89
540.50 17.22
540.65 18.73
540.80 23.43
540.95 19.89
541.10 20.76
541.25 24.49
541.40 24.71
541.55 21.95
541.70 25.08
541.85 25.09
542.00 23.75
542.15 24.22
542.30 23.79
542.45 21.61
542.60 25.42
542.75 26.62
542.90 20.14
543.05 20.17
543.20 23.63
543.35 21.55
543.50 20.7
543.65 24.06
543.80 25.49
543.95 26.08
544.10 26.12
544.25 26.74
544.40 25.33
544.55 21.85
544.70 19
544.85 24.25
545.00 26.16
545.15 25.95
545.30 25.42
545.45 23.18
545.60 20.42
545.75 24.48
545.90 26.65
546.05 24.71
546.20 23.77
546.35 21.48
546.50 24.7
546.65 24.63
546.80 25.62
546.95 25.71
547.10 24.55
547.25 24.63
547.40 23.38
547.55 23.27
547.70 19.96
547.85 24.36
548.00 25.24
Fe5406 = 0.265 nm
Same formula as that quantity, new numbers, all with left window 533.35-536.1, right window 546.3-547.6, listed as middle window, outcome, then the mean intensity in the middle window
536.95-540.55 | 0.20 nm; 22.9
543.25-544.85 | 0.04 nm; 23.7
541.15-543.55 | 0.10 nm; 23.3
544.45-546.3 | 0.04 nm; 23.8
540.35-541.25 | 0.14 nm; 20.5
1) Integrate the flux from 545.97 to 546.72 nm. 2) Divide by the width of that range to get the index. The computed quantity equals 23.9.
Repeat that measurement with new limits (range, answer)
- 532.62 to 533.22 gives 19.2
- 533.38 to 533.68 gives 25.1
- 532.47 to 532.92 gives 18.1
